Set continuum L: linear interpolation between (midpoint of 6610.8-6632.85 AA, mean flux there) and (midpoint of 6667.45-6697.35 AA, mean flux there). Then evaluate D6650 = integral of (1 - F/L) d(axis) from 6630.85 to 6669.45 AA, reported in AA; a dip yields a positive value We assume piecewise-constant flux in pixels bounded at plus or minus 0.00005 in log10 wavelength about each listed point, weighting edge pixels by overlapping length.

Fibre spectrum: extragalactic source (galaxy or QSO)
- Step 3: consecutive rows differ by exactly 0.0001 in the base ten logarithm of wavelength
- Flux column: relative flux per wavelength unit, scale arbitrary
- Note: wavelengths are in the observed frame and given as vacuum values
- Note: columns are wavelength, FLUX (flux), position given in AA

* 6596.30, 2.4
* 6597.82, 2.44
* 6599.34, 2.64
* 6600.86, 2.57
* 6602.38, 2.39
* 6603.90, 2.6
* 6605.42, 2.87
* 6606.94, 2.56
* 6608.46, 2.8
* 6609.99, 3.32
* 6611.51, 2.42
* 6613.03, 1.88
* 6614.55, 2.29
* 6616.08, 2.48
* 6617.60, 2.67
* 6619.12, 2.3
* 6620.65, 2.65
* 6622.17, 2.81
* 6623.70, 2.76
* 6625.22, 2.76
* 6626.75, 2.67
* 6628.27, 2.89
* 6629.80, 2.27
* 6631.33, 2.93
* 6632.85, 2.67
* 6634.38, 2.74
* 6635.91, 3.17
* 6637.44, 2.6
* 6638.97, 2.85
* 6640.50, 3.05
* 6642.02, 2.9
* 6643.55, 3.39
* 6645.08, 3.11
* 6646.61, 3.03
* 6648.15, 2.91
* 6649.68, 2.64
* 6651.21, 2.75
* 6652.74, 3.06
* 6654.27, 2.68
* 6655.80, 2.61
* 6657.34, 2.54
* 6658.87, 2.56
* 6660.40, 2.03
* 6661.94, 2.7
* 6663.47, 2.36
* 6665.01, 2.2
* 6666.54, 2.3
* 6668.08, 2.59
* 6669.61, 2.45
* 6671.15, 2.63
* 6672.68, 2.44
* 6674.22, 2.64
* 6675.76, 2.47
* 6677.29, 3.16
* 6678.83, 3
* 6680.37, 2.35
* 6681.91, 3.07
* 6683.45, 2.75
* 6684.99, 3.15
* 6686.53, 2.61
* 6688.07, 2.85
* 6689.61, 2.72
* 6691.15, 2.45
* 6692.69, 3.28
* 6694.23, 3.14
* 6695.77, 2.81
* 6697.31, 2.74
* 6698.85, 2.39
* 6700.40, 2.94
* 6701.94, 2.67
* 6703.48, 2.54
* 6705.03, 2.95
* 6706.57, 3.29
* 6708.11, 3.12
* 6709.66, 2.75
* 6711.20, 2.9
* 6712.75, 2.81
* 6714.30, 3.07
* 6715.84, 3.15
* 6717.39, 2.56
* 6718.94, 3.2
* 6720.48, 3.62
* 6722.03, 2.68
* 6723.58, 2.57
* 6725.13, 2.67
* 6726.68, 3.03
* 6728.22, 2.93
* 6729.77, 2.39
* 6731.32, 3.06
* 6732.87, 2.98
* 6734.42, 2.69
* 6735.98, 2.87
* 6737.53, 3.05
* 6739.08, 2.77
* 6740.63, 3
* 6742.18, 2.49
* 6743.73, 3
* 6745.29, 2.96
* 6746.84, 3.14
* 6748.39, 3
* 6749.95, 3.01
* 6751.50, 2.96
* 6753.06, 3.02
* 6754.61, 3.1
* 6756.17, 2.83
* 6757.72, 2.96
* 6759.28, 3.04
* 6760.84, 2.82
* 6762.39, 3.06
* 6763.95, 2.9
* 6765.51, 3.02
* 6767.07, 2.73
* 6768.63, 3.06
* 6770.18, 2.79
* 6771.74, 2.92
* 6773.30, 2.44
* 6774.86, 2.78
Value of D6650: -1.1 AA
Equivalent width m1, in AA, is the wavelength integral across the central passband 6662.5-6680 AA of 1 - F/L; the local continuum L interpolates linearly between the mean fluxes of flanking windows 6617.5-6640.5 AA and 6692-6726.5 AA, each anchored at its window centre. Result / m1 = 1.6 AA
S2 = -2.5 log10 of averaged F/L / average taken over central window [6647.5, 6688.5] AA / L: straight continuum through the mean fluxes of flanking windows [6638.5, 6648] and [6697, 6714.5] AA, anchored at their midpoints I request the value 0.12 mag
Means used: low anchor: 3.05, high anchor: 2.84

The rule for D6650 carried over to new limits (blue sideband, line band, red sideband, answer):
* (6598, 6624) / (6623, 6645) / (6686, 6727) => -1.6 AA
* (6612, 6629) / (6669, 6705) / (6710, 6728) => 0.7 AA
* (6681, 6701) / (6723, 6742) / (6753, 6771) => 0.5 AA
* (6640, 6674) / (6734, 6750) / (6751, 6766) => 0.1 AA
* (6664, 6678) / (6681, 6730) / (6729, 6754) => -2.9 AA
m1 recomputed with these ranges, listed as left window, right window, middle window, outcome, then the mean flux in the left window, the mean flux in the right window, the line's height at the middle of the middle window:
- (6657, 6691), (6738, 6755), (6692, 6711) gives -1.0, 2.61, 2.95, 2.74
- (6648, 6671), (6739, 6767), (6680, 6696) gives -1.0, 2.55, 2.95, 2.67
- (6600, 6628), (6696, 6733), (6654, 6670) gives 1.7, 2.61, 2.87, 2.73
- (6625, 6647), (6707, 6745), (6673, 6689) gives 0.5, 2.87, 2.89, 2.88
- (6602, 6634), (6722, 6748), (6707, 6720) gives -0.8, 2.62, 2.85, 2.81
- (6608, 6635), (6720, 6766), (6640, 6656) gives -1.4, 2.63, 2.92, 2.69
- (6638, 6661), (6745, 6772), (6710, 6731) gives 0.1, 2.81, 2.96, 2.91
